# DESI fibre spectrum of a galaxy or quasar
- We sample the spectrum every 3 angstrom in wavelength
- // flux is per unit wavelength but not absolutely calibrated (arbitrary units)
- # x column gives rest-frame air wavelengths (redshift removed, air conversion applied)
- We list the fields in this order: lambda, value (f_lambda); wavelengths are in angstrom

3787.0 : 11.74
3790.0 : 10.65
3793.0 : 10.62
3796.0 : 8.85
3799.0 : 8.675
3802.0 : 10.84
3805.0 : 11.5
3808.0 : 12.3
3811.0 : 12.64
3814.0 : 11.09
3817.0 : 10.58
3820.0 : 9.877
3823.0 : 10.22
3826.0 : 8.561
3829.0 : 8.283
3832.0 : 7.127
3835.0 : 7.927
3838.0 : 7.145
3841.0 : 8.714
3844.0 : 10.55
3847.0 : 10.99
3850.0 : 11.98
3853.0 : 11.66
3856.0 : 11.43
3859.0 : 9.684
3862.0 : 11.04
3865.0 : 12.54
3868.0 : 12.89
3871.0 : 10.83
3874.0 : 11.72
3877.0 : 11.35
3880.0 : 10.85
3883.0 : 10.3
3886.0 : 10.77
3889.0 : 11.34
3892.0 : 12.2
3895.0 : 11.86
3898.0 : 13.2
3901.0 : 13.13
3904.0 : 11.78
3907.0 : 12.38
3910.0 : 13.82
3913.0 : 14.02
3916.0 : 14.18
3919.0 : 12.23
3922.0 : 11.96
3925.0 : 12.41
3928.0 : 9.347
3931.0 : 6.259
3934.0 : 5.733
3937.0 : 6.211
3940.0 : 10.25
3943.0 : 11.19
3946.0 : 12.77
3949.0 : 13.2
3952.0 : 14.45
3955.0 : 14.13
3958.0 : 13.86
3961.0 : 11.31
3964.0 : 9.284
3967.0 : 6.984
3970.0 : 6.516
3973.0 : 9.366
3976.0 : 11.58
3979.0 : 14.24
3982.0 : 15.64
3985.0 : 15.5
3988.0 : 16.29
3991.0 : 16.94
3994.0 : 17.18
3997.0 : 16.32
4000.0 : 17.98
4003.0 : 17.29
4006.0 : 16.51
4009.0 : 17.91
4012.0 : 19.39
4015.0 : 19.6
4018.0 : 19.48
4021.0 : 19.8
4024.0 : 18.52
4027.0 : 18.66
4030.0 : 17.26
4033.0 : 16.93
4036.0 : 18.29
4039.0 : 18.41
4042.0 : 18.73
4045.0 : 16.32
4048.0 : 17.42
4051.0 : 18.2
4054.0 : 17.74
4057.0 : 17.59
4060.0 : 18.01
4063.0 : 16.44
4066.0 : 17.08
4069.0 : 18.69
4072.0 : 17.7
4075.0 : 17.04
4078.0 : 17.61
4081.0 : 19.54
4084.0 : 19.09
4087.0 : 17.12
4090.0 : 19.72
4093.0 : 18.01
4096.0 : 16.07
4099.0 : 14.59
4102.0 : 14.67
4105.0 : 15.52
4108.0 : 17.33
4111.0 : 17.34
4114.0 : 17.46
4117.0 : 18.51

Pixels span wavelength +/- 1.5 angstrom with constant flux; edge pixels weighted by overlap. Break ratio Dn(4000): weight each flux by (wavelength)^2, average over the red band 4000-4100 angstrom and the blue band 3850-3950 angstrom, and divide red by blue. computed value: 1.70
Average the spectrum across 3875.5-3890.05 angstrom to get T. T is 10.9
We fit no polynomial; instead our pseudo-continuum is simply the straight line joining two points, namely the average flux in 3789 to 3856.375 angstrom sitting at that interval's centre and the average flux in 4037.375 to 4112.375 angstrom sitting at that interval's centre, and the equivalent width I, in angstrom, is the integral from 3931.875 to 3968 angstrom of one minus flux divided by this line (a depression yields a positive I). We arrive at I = 8.0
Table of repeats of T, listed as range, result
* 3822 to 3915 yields 11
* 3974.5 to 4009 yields 16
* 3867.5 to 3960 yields 11.6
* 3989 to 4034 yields 18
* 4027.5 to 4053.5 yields 17.7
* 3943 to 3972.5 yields 11.3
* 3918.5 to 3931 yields 10.8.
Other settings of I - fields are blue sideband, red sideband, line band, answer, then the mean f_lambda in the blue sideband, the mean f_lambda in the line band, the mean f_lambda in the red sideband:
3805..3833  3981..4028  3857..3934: 9.7 angstrom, 10.2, 11.6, 17.7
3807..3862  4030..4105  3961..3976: 5.9 angstrom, 10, 8.72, 17.5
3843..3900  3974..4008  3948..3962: 1.0 angstrom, 11.5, 13.5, 15.9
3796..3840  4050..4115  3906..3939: 5.0 angstrom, 9.73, 10.7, 17.4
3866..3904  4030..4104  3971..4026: -4.2 angstrom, 11.7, 16.6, 17.5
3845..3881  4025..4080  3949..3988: 7.3 angstrom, 11.4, 12.1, 17.7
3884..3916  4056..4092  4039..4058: -0.6 angstrom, 12.5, 17.7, 18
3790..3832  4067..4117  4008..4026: -4.3 angstrom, 10.2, 19.1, 17.4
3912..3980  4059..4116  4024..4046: -4.4 angstrom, 10.9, 17.9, 17.3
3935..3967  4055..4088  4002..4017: -3.8 angstrom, 11.4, 18.2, 17.8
